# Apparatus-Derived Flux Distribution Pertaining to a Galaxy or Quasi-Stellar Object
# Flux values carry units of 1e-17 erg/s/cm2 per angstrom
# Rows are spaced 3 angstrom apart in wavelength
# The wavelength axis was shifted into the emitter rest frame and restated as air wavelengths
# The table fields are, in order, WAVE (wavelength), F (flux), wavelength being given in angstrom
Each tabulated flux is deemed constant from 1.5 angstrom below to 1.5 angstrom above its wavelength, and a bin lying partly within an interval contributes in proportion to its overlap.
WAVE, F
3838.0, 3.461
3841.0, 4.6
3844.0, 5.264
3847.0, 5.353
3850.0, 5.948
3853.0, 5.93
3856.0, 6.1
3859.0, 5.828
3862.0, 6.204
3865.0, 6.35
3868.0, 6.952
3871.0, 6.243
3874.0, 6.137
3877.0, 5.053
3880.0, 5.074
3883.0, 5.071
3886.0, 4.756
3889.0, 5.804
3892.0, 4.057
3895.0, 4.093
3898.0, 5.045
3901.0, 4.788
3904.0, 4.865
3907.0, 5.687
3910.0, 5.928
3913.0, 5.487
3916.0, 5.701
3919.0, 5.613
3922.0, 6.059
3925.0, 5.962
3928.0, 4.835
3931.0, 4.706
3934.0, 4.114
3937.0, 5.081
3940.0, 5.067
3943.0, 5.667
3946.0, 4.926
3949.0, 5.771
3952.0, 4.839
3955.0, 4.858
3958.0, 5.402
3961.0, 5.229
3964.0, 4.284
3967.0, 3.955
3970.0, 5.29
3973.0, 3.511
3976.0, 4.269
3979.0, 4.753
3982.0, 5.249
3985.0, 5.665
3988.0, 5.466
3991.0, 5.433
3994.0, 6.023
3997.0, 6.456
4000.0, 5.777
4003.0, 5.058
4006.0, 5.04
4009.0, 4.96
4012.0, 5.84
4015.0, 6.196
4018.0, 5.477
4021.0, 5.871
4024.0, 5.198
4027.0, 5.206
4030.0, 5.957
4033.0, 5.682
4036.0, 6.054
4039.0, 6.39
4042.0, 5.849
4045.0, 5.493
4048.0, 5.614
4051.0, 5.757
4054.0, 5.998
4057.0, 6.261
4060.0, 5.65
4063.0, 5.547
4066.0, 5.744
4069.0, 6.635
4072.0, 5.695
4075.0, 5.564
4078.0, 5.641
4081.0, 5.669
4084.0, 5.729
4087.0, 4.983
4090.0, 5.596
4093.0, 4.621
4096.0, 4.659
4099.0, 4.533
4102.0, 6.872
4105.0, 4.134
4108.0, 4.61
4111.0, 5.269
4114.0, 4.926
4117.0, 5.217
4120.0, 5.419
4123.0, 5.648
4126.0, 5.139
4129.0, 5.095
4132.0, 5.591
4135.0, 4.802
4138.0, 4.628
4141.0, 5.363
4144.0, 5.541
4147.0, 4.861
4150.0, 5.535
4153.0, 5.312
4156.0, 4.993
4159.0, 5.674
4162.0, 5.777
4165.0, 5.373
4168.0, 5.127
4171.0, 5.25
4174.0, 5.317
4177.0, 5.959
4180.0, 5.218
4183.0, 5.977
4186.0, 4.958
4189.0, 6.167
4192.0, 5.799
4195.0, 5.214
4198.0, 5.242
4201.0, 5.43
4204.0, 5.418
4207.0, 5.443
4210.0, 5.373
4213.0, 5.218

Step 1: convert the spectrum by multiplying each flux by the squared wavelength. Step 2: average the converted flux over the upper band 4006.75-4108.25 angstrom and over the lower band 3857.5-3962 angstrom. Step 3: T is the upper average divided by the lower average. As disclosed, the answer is 1.12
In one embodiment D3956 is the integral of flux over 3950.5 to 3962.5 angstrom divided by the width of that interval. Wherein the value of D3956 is 5.08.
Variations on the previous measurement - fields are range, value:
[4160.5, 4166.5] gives 5.58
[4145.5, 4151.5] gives 5.2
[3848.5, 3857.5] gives 5.99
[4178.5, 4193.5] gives 5.62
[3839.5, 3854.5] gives 5.42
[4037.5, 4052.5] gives 5.82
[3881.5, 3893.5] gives 4.92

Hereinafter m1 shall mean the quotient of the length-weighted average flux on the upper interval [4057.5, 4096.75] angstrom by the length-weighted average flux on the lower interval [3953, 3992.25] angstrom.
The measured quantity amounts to 1.14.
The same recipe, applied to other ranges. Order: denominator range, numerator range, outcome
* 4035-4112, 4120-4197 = 0.97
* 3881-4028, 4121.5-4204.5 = 1.03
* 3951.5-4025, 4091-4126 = 0.98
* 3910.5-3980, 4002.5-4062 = 1.13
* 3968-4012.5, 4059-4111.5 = 1.03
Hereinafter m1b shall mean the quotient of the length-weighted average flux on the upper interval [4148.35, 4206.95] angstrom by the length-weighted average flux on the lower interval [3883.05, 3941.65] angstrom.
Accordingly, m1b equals 1.06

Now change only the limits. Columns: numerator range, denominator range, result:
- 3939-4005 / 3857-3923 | 0.93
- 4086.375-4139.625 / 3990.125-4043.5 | 0.90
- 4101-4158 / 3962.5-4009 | 1.02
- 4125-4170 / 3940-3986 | 1.07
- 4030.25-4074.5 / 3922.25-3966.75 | 1.16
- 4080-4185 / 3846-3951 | 0.97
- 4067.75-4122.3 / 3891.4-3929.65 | 1.01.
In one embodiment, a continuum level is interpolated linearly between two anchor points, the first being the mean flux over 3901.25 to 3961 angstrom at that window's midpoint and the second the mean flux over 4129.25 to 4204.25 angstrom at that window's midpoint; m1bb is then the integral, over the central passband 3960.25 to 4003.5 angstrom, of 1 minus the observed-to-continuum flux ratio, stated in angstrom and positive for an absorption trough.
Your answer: 1.7 angstrom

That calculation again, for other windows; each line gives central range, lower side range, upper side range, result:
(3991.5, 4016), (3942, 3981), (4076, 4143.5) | -3.6 angstrom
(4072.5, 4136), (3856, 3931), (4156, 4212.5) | 2.7 angstrom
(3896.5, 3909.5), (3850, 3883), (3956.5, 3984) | 0.8 angstrom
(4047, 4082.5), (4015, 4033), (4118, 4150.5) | -2.3 angstrom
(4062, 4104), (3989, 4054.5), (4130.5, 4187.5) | 0.1 angstrom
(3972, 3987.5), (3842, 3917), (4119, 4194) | 1.9 angstrom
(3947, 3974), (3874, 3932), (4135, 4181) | 2.2 angstrom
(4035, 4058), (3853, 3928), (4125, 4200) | -2.1 angstrom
